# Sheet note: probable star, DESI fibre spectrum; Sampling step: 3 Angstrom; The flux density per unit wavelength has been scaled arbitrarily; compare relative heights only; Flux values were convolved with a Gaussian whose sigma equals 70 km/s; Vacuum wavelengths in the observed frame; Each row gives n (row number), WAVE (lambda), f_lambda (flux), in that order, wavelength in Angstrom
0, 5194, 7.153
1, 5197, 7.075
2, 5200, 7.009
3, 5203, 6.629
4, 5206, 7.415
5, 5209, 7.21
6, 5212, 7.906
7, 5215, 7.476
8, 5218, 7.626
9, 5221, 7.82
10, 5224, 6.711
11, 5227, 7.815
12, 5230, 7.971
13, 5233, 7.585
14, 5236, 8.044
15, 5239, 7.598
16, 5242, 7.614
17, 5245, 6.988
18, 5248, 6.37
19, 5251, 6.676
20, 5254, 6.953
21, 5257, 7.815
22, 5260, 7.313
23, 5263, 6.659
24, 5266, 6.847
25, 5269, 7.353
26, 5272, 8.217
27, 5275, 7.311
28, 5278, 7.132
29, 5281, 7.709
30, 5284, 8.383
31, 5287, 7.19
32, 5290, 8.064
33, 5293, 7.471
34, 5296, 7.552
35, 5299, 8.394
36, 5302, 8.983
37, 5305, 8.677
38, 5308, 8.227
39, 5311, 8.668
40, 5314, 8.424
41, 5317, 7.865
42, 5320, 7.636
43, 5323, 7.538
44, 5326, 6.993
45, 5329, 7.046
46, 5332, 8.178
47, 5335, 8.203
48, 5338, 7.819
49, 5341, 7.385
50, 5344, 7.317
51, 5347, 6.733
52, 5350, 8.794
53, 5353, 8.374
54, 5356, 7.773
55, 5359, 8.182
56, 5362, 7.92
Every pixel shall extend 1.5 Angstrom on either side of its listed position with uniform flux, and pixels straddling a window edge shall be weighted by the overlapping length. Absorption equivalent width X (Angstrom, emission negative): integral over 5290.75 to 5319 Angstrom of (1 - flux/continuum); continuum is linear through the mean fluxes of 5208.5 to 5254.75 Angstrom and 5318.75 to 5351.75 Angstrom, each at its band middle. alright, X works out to -2.6 Angstrom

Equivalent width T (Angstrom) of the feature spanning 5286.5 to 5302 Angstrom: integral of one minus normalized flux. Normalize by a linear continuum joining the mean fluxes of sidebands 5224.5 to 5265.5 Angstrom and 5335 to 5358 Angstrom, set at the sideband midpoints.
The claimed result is -0.72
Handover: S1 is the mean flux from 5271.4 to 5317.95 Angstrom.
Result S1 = 8.01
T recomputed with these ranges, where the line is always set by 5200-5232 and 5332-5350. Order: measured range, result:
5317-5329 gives 0.3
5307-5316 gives -1.0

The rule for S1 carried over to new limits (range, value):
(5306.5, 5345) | 7.8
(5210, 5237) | 7.65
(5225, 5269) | 7.3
